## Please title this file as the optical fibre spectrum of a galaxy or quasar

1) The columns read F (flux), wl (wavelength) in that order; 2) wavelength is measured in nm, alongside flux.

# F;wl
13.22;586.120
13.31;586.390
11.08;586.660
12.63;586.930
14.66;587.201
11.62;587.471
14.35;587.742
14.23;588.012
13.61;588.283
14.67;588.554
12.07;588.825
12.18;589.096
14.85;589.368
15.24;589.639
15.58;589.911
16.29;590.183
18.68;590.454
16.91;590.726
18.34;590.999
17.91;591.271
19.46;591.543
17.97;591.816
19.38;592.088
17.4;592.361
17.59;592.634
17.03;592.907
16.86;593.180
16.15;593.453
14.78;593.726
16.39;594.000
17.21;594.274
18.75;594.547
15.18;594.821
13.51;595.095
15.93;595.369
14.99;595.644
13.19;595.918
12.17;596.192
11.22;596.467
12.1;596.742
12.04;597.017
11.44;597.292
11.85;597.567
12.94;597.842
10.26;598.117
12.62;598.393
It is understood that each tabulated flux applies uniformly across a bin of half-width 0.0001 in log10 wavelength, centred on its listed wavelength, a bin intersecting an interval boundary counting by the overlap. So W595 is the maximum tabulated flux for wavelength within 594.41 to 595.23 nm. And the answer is 18.75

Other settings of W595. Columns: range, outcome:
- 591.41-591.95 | 19.46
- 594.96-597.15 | 15.93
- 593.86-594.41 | 17.21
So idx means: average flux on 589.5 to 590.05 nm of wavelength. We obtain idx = 15.4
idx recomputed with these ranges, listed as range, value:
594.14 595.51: 16.1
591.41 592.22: 18.9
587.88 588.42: 13.9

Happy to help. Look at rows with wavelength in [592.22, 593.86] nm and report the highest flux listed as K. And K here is 17.59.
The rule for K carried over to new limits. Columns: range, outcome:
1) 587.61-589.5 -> 14.85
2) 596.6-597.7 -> 12.1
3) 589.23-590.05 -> 15.58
